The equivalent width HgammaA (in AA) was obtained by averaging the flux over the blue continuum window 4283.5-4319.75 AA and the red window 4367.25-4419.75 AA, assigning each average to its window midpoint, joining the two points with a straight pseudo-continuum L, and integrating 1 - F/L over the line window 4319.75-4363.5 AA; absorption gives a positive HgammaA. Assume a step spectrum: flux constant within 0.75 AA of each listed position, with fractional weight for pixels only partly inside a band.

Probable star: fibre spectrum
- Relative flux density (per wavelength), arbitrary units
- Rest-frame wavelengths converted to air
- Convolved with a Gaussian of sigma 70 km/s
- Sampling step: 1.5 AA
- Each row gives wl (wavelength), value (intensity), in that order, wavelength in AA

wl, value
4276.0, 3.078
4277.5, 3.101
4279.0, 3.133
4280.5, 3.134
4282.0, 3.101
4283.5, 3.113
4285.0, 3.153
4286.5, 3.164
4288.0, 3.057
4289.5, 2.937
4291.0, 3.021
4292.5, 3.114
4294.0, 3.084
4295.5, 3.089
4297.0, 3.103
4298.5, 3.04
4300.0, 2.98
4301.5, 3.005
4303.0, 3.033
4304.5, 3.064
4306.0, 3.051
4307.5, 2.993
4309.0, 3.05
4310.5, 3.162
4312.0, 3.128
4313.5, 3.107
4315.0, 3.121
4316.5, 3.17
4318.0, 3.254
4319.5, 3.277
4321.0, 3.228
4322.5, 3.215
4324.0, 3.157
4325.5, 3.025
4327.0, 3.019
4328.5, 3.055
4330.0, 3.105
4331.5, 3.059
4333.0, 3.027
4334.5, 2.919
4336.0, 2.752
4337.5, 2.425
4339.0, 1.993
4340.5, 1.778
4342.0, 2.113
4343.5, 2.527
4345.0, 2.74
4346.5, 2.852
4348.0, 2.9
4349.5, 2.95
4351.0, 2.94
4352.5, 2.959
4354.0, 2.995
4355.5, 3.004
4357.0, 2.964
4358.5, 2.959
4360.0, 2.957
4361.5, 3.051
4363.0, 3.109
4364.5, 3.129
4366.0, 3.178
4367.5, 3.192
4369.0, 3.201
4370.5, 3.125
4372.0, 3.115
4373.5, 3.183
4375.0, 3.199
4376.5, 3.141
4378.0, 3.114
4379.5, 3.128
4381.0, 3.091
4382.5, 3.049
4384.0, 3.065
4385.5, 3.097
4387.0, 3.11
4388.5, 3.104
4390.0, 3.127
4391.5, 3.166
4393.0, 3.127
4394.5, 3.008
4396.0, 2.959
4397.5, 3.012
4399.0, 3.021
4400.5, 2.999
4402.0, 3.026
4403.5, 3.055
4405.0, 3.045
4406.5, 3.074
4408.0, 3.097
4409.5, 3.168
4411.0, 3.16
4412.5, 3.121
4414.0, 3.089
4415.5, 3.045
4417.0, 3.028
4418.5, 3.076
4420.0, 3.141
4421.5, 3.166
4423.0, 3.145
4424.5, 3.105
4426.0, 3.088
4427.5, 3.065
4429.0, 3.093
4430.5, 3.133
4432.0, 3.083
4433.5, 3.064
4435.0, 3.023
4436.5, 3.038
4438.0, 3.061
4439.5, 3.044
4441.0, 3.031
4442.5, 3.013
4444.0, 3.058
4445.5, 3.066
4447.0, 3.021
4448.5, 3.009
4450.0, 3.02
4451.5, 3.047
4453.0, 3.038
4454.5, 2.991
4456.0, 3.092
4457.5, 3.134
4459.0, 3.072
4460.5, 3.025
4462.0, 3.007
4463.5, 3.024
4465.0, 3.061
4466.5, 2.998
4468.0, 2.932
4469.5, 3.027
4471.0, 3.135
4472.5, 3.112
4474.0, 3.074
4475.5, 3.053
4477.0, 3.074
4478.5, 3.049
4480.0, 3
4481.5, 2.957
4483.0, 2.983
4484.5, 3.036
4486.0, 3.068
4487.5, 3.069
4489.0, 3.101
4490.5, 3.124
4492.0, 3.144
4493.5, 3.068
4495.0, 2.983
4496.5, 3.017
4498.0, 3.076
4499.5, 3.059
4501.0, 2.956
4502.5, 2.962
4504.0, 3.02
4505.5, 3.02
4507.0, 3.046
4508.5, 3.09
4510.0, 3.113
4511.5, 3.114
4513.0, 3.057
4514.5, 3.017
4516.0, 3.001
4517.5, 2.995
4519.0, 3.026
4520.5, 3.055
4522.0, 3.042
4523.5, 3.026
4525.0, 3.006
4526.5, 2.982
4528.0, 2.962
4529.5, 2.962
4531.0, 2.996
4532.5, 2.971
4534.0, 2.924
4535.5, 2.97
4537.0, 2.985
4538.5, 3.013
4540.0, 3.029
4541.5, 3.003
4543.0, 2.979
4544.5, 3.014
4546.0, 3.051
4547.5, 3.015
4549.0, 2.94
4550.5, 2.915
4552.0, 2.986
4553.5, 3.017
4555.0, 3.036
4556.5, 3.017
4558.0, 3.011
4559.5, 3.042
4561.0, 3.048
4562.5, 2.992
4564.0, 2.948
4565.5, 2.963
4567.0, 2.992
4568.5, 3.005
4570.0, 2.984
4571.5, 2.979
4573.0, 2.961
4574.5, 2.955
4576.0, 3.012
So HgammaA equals 3.30 AA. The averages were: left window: 3.09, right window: 3.09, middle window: 2.86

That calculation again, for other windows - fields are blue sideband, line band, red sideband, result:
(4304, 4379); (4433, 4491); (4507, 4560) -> -0.9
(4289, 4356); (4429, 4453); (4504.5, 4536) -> -0.5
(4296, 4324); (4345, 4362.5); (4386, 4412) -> 0.8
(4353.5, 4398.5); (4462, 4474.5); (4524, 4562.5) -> 0.0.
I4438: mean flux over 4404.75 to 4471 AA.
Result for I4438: 3.06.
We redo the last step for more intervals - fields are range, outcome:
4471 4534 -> 3.04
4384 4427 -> 3.08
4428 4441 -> 3.07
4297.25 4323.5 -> 3.11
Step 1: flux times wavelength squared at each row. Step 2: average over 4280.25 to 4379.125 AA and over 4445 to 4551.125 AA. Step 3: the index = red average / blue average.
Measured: 1.1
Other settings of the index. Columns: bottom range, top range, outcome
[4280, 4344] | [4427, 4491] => 1.10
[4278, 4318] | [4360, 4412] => 1.05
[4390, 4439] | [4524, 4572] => 1.03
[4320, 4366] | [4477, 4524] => 1.14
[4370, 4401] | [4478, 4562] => 1.04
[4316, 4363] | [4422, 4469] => 1.11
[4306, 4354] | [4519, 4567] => 1.14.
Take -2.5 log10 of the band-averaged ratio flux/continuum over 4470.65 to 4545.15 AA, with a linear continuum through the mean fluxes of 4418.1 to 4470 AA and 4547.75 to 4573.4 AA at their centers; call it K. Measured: 0.00 mag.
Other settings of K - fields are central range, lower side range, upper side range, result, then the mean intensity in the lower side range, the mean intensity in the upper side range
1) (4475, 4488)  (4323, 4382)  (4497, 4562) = -0.01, 2.93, 3.01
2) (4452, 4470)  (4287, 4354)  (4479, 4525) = -0.01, 2.95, 3.04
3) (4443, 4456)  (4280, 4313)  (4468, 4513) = 0.01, 3.07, 3.05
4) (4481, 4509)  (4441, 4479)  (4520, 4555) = -0.01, 3.04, 2.99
